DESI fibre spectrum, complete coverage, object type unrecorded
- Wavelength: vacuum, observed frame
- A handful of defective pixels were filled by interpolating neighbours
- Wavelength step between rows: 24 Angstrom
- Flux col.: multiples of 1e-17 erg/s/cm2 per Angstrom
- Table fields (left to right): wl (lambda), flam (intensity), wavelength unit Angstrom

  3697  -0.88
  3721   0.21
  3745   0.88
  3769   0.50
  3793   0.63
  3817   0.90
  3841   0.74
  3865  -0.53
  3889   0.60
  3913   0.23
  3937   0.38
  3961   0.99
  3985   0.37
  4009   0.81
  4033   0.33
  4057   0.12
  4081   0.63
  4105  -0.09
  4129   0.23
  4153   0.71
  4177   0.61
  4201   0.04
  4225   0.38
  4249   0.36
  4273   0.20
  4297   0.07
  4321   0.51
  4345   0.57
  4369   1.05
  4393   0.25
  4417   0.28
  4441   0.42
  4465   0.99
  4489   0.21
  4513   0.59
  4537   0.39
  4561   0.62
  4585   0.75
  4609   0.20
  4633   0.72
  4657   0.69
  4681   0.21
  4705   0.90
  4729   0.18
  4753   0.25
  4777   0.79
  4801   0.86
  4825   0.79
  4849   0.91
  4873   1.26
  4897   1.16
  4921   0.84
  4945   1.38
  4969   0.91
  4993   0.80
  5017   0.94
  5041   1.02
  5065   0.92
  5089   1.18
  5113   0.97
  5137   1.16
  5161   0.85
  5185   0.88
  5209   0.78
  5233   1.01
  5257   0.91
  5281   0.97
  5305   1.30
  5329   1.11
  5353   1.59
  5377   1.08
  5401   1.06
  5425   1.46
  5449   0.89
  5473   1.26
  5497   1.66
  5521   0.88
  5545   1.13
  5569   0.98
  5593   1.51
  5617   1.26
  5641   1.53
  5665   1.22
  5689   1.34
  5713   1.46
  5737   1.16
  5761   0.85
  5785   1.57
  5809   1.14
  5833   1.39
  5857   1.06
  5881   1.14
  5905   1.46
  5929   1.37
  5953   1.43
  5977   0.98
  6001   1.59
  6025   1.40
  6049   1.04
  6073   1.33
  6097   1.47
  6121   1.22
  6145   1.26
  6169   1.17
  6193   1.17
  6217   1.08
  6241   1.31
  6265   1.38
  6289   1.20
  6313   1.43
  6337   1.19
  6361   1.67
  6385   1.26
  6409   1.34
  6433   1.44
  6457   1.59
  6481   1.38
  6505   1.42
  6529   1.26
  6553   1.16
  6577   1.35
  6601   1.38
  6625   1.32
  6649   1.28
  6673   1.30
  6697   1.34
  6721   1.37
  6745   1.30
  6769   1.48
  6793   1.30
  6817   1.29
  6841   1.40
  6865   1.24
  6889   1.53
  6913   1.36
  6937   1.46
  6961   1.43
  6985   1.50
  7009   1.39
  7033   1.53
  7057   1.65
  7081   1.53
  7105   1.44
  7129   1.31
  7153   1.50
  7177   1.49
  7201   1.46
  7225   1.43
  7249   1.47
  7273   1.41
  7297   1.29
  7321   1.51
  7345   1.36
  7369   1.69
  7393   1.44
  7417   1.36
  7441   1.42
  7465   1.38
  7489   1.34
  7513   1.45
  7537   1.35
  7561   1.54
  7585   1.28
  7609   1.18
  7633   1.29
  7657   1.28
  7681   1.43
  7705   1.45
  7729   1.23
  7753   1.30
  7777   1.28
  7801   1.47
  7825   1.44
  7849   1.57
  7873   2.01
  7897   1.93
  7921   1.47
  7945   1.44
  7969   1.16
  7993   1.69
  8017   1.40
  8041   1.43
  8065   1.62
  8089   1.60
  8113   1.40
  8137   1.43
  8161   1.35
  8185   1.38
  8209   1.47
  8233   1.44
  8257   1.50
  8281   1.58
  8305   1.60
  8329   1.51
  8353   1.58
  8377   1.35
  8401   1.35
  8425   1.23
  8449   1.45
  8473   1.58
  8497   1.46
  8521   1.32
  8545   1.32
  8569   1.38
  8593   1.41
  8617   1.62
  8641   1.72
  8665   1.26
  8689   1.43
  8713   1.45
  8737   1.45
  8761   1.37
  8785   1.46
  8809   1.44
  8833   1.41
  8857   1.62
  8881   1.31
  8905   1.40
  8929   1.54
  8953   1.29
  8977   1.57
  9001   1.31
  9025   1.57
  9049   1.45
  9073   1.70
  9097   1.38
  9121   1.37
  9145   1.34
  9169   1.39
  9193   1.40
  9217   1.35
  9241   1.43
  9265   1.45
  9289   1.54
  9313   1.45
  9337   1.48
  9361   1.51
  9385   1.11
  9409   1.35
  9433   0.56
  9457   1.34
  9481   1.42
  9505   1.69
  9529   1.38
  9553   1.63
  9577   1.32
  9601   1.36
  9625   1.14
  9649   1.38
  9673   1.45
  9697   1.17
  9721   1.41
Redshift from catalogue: 0.20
